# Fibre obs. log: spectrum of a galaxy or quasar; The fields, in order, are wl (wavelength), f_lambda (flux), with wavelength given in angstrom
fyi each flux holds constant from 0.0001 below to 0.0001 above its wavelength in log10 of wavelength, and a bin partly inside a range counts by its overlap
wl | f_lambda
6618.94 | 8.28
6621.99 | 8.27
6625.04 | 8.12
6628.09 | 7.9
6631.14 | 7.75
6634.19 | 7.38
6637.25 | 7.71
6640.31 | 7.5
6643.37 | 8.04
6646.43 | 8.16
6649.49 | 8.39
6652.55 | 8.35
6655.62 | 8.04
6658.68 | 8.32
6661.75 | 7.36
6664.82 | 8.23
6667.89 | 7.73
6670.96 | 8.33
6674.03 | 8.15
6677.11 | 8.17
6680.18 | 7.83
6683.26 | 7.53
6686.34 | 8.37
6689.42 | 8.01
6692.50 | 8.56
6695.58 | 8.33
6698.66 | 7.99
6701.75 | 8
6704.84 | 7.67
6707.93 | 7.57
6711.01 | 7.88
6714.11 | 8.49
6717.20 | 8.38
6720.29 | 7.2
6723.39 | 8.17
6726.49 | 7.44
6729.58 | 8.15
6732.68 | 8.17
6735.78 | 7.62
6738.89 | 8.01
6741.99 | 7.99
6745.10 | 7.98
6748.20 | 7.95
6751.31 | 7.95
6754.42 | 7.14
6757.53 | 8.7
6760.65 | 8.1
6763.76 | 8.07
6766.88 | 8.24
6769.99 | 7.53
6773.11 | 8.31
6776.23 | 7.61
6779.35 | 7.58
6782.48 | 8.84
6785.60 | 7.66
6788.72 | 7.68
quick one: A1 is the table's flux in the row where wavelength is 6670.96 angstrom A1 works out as 8.33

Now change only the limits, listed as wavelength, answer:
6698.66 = 7.99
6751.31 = 7.95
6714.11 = 8.49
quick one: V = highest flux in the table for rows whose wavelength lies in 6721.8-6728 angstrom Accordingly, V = 8.17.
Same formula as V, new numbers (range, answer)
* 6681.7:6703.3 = 8.56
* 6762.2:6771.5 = 8.24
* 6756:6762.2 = 8.7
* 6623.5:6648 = 8.16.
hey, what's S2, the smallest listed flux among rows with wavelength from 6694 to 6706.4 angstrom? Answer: 7.67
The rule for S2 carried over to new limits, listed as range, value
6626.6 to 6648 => 7.38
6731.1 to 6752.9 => 7.62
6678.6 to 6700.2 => 7.53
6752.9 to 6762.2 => 7.14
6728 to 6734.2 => 8.15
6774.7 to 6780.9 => 7.58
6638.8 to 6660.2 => 7.5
